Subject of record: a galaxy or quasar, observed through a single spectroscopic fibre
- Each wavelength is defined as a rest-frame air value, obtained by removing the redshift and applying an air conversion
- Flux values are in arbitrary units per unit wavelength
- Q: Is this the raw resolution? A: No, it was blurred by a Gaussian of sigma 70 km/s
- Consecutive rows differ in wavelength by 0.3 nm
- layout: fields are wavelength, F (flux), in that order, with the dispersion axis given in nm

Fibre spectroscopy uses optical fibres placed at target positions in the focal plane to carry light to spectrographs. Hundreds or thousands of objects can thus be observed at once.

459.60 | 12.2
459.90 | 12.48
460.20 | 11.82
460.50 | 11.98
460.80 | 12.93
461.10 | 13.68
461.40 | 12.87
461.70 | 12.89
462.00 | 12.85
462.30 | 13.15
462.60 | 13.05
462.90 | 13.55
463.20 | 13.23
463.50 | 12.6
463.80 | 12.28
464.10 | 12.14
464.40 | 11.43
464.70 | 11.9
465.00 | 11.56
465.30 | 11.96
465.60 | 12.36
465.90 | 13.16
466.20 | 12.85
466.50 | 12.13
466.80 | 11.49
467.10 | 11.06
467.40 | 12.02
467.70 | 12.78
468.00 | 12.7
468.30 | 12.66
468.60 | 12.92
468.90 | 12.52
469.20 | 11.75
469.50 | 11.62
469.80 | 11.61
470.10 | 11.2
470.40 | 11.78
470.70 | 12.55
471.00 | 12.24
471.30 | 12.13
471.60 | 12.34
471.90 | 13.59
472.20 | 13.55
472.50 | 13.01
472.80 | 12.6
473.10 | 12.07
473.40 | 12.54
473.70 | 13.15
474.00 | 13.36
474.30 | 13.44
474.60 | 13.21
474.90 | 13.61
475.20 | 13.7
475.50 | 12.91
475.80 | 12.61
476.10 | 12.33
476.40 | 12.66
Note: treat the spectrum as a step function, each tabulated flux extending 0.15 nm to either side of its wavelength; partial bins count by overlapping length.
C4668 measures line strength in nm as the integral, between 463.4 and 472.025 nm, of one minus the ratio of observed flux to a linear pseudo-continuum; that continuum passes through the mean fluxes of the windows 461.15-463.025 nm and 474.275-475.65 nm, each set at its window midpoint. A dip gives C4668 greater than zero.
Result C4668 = 0.674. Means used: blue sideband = 13.1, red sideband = 13.4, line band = 12.2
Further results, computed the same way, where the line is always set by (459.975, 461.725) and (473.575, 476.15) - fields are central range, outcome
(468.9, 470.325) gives 0.15 nm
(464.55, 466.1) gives 0.08 nm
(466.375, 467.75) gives 0.11 nm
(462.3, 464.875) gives 0.04 nm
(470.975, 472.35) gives 0.03 nm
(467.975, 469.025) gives 0.02 nm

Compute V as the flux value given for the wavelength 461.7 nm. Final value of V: 12.89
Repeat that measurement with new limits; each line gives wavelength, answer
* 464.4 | 11.43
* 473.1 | 12.07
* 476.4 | 12.66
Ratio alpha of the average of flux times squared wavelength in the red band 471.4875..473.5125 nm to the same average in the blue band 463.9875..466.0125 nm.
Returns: 1.1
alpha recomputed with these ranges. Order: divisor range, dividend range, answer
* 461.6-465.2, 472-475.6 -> 1.09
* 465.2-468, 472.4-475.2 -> 1.10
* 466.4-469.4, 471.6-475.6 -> 1.10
